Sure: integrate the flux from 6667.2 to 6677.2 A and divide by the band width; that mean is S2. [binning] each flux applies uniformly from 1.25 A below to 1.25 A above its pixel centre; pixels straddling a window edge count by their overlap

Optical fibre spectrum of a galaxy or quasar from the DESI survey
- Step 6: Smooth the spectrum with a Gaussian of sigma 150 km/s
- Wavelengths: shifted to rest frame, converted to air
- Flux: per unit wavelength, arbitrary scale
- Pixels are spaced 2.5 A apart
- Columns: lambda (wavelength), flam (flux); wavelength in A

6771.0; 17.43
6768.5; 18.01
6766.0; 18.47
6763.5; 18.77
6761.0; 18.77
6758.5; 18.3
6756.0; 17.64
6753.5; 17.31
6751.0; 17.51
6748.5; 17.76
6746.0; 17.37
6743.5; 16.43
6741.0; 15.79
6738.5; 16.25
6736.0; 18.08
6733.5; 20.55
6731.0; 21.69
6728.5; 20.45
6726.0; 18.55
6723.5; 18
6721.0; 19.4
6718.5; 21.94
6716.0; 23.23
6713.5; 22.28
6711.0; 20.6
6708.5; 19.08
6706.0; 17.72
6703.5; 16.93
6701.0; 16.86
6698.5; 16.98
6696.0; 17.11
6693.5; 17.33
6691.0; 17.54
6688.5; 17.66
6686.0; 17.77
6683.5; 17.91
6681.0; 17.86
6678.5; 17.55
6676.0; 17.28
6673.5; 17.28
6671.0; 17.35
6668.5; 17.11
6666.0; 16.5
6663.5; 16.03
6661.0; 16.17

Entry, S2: 17.3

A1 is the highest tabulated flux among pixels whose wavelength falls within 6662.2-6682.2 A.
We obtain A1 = 17.86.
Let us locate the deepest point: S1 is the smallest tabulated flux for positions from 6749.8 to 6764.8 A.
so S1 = 17.31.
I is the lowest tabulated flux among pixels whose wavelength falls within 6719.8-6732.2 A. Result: 18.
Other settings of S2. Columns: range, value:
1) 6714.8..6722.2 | 21.5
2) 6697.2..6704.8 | 16.9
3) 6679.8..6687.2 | 17.8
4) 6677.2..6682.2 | 17.7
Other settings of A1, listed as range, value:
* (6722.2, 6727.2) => 18.55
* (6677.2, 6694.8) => 17.91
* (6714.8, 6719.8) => 23.23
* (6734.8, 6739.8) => 18.08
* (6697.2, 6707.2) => 17.72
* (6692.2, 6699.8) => 17.33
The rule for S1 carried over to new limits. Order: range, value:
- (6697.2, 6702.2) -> 16.86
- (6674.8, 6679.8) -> 17.28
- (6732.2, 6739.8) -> 16.25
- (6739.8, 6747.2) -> 15.79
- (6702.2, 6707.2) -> 16.93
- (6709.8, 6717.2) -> 20.6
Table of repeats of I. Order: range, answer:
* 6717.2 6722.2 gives 19.4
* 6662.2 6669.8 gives 16.03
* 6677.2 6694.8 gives 17.33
